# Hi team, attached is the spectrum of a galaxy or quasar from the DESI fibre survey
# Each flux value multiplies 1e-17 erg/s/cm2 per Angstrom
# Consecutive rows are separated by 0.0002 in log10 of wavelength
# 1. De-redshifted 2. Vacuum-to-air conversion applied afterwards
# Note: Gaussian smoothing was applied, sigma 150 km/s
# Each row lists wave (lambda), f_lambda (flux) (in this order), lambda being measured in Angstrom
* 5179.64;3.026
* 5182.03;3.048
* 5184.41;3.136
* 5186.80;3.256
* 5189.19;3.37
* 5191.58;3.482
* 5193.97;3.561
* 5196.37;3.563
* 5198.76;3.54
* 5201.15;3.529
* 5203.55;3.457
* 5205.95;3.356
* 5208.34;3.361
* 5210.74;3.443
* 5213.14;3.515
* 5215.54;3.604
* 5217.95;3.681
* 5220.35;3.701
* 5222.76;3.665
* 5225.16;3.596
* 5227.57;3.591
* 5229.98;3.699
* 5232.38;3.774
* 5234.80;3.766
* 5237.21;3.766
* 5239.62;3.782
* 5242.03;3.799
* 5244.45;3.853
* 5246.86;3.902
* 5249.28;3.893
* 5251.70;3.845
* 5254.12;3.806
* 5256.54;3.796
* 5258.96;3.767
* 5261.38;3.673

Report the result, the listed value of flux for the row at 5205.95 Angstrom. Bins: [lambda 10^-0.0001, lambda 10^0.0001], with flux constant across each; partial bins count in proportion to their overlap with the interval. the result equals 3.356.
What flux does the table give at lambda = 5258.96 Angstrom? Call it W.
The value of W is 3.767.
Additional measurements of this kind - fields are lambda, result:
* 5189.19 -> 3.37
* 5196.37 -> 3.563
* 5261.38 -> 3.673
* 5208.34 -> 3.361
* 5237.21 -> 3.766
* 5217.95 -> 3.681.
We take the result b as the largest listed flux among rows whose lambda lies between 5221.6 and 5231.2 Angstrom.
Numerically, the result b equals 3.699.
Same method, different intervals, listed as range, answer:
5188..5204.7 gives 3.563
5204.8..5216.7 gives 3.604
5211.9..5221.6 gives 3.701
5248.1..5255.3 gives 3.893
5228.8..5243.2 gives 3.799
